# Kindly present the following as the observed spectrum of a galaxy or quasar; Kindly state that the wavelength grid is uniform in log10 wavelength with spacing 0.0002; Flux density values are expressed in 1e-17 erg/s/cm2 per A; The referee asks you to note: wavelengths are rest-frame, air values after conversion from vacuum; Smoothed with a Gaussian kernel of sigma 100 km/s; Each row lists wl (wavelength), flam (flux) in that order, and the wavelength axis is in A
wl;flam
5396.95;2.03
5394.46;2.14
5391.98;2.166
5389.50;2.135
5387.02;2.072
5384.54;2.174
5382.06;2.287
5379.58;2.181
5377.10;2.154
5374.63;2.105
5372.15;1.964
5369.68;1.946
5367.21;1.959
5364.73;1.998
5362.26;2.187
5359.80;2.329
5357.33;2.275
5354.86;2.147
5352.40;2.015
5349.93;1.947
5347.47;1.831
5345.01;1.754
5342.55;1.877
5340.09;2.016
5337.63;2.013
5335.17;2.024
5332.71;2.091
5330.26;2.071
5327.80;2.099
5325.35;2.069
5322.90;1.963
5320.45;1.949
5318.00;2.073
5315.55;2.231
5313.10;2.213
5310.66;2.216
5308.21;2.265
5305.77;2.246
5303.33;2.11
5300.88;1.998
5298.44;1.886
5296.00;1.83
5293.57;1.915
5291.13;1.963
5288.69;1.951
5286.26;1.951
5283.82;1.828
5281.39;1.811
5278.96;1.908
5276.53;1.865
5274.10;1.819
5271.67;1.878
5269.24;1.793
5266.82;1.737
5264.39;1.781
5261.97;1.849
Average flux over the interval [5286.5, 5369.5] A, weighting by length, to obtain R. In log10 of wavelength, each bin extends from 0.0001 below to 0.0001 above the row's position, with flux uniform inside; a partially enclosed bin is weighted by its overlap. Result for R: 2.04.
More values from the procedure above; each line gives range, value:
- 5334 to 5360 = 2.01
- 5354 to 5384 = 2.13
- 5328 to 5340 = 2.05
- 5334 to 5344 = 1.98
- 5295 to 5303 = 1.93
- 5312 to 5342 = 2.06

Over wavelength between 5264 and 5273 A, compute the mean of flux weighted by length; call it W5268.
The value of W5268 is 1.8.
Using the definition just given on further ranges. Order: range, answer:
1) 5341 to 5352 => 1.87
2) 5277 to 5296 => 1.9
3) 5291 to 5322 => 2.07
